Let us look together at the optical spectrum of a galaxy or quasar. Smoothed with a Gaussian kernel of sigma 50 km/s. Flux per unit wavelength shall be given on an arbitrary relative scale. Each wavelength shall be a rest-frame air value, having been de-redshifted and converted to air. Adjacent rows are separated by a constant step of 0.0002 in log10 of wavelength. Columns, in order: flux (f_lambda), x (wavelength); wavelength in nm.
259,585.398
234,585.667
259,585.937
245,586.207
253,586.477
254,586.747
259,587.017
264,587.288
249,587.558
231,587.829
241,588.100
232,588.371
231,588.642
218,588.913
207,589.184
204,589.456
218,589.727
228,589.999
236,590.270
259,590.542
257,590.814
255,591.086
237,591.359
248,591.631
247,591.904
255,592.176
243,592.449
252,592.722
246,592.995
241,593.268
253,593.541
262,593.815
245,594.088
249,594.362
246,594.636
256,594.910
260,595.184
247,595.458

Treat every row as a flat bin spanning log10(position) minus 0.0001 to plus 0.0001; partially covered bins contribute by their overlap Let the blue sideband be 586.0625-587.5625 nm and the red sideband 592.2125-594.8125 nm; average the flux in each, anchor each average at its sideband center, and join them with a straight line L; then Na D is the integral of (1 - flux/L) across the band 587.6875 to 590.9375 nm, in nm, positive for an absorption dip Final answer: 0.29 nm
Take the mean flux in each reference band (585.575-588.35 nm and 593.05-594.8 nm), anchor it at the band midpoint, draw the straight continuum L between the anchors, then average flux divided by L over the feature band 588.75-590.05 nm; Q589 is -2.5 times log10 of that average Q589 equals 0.16 mag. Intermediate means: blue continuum 248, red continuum 249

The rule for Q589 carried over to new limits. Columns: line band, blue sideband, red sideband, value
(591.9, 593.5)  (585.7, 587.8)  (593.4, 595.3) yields 0.02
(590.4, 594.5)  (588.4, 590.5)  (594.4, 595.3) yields -0.05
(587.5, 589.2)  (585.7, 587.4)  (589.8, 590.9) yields 0.08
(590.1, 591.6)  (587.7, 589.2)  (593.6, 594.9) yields -0.05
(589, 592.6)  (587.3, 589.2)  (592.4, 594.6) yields 0.02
